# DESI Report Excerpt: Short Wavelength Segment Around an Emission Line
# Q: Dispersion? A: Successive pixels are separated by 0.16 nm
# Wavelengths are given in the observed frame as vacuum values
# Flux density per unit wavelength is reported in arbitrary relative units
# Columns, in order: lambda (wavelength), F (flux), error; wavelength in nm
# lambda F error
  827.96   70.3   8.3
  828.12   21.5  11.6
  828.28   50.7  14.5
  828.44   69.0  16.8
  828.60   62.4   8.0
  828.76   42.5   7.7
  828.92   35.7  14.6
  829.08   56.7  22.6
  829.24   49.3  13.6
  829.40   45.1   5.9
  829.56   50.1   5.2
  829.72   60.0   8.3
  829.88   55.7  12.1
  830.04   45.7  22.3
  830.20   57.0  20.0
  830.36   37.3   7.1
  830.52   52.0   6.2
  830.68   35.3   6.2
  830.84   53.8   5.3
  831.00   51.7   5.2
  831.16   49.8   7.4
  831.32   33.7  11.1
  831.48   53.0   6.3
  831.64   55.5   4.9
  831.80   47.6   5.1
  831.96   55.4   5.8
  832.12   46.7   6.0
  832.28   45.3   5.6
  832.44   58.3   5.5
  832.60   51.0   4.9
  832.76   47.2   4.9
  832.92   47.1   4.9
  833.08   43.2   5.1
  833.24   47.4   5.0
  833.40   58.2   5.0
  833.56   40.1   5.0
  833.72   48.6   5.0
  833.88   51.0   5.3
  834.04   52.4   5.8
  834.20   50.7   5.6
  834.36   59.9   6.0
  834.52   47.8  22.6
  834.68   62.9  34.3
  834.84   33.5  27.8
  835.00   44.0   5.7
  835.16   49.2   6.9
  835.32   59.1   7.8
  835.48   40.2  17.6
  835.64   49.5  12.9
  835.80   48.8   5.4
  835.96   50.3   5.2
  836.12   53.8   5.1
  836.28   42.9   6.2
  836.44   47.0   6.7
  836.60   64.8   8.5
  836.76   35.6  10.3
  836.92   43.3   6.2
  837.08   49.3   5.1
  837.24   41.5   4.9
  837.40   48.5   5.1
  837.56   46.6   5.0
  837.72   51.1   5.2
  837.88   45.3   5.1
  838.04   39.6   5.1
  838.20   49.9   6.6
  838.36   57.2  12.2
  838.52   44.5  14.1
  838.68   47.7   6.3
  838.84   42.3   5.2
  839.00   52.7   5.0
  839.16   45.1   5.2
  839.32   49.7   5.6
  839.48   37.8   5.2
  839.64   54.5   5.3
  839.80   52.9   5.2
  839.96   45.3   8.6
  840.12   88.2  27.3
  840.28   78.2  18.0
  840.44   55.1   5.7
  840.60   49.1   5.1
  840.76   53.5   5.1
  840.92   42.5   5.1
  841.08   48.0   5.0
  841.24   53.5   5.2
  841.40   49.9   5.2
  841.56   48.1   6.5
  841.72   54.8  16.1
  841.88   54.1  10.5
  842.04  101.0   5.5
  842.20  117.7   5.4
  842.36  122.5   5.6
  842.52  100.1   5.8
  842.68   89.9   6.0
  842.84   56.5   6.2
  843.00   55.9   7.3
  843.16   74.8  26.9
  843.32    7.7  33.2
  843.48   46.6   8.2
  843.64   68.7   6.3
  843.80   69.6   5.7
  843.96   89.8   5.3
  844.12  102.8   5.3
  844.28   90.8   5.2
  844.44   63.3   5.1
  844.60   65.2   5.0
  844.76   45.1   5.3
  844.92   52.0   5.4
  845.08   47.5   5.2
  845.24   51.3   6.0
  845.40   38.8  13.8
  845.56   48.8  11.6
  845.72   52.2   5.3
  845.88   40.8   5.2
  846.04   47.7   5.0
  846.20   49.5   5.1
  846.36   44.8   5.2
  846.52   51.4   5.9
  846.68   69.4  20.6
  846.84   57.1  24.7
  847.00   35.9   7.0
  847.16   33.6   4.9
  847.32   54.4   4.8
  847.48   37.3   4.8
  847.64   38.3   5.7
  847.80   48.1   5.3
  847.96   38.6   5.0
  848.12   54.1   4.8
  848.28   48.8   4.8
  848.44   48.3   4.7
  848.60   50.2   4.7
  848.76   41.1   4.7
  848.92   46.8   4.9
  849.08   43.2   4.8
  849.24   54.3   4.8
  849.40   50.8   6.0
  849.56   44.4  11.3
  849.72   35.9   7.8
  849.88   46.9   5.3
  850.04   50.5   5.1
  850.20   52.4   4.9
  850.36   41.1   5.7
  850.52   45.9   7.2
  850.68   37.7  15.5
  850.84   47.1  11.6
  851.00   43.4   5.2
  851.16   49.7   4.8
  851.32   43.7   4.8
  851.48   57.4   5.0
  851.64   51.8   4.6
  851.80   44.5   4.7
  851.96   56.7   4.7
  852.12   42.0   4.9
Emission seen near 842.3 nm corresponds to [S II] 6716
